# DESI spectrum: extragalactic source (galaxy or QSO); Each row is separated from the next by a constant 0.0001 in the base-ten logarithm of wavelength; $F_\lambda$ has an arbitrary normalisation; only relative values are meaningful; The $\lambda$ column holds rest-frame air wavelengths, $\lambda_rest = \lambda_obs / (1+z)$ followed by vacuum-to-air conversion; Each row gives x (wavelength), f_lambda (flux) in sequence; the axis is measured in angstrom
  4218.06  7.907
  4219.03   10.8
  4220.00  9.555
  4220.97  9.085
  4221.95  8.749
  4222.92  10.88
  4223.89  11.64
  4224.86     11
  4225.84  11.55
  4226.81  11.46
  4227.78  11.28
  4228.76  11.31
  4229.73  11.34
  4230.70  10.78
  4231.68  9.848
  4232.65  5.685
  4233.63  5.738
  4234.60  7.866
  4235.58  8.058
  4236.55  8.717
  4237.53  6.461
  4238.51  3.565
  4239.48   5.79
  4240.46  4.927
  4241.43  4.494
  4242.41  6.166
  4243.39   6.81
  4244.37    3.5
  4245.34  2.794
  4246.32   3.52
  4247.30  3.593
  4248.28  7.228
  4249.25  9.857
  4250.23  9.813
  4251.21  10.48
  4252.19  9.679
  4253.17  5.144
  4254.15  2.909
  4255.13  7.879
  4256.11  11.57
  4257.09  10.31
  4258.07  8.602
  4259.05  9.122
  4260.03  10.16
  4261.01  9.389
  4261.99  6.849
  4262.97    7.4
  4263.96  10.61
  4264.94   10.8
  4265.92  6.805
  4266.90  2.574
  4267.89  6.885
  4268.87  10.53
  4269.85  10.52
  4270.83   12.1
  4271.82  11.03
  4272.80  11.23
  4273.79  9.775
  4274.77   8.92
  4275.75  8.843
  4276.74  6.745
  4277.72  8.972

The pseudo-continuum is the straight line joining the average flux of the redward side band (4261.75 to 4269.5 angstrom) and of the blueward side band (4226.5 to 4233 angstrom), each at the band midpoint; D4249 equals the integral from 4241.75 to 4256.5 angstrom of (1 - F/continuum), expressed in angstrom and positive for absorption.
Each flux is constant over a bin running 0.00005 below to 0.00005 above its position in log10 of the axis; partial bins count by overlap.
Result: 3.7 angstrom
